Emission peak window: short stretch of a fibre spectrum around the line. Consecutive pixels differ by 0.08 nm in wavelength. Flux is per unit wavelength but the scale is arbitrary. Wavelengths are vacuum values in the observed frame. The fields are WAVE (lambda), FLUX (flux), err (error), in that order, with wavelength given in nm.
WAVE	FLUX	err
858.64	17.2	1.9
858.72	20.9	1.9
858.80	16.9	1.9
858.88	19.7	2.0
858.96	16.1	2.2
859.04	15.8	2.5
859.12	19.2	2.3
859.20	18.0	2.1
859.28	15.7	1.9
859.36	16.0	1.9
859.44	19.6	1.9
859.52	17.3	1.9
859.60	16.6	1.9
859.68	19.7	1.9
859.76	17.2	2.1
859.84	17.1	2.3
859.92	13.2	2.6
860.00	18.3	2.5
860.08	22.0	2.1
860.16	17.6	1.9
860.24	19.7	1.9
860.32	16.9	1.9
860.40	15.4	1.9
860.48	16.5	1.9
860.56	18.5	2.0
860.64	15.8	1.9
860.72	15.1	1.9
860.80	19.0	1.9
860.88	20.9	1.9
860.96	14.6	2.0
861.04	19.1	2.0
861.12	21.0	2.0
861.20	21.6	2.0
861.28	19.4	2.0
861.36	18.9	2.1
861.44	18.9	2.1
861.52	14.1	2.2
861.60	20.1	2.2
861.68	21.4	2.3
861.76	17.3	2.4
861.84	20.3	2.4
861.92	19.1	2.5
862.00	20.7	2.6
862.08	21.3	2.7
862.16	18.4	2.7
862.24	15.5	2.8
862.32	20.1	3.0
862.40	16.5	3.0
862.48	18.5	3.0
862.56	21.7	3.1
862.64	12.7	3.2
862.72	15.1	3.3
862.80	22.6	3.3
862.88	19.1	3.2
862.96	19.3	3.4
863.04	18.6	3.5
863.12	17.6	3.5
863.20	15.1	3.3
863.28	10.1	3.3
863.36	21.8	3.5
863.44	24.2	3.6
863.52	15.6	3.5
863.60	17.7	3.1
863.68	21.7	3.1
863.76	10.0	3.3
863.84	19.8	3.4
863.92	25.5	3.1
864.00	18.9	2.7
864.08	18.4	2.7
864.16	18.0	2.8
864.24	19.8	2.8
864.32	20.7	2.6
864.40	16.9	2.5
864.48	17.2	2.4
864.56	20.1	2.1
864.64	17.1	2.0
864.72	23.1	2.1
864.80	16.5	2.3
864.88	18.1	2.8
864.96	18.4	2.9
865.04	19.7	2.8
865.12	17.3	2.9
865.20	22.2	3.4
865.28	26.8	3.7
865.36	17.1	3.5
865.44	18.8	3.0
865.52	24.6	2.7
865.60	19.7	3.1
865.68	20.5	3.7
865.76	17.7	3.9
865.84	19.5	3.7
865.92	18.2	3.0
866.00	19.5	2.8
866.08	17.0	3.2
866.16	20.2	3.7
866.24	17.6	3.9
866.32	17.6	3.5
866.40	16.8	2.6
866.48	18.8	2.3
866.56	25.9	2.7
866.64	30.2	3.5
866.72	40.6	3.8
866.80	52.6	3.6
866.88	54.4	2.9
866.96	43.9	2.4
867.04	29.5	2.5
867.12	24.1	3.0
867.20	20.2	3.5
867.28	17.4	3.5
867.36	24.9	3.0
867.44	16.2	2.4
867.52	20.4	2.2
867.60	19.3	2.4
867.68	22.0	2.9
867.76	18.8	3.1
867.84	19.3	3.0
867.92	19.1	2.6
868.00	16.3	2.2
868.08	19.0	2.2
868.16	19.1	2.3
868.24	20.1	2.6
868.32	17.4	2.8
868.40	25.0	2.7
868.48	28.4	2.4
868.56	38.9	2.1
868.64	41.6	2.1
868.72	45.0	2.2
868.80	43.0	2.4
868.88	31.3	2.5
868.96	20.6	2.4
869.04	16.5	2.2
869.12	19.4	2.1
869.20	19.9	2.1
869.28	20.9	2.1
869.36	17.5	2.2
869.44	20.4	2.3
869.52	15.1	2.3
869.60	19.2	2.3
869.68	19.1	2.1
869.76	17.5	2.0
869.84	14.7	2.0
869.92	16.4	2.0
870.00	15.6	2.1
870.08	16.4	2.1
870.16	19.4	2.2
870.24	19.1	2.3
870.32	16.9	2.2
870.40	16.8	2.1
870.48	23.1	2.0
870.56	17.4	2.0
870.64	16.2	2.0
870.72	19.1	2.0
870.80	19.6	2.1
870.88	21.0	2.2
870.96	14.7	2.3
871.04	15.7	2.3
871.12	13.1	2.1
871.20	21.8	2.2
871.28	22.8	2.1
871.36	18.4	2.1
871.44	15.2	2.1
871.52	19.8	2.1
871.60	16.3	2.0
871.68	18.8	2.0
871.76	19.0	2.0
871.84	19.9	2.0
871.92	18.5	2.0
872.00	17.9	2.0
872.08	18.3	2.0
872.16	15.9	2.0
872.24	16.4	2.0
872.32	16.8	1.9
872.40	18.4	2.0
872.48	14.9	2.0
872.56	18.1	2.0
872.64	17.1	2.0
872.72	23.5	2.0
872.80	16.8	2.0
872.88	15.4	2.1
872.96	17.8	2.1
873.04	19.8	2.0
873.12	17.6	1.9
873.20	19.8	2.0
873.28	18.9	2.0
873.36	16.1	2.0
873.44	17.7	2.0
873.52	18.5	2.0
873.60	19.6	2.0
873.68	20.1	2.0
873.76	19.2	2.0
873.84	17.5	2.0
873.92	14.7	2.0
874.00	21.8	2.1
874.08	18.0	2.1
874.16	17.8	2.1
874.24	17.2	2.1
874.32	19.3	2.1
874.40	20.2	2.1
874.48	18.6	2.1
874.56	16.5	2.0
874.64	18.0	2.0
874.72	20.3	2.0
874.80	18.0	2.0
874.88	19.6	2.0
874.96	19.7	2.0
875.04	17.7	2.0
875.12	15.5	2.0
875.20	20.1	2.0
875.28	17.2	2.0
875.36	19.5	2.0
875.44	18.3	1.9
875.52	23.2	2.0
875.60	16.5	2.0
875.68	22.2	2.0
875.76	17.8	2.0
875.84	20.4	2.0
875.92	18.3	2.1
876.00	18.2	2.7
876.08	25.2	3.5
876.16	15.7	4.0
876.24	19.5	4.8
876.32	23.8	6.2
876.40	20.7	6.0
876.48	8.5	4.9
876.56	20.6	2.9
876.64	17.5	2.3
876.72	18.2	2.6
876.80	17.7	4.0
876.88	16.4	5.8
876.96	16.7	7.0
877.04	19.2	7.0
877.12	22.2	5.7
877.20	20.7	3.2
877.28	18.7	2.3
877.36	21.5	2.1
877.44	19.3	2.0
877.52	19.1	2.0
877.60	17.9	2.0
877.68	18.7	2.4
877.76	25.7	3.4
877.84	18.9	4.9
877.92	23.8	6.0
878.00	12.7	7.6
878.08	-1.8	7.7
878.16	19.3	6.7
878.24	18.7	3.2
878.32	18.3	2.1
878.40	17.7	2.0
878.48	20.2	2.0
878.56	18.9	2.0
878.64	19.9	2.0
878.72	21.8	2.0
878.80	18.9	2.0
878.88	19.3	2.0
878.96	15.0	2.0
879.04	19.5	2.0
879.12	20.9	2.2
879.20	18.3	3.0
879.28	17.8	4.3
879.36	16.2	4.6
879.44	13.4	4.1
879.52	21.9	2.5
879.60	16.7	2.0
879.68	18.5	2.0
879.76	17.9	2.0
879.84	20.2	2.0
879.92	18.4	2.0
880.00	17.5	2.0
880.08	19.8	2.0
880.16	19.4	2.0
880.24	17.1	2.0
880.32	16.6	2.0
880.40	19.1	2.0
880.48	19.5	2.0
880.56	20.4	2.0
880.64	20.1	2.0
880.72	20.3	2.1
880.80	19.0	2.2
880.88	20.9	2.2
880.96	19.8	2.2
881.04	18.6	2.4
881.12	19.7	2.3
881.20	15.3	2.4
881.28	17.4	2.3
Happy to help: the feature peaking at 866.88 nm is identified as [S II]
